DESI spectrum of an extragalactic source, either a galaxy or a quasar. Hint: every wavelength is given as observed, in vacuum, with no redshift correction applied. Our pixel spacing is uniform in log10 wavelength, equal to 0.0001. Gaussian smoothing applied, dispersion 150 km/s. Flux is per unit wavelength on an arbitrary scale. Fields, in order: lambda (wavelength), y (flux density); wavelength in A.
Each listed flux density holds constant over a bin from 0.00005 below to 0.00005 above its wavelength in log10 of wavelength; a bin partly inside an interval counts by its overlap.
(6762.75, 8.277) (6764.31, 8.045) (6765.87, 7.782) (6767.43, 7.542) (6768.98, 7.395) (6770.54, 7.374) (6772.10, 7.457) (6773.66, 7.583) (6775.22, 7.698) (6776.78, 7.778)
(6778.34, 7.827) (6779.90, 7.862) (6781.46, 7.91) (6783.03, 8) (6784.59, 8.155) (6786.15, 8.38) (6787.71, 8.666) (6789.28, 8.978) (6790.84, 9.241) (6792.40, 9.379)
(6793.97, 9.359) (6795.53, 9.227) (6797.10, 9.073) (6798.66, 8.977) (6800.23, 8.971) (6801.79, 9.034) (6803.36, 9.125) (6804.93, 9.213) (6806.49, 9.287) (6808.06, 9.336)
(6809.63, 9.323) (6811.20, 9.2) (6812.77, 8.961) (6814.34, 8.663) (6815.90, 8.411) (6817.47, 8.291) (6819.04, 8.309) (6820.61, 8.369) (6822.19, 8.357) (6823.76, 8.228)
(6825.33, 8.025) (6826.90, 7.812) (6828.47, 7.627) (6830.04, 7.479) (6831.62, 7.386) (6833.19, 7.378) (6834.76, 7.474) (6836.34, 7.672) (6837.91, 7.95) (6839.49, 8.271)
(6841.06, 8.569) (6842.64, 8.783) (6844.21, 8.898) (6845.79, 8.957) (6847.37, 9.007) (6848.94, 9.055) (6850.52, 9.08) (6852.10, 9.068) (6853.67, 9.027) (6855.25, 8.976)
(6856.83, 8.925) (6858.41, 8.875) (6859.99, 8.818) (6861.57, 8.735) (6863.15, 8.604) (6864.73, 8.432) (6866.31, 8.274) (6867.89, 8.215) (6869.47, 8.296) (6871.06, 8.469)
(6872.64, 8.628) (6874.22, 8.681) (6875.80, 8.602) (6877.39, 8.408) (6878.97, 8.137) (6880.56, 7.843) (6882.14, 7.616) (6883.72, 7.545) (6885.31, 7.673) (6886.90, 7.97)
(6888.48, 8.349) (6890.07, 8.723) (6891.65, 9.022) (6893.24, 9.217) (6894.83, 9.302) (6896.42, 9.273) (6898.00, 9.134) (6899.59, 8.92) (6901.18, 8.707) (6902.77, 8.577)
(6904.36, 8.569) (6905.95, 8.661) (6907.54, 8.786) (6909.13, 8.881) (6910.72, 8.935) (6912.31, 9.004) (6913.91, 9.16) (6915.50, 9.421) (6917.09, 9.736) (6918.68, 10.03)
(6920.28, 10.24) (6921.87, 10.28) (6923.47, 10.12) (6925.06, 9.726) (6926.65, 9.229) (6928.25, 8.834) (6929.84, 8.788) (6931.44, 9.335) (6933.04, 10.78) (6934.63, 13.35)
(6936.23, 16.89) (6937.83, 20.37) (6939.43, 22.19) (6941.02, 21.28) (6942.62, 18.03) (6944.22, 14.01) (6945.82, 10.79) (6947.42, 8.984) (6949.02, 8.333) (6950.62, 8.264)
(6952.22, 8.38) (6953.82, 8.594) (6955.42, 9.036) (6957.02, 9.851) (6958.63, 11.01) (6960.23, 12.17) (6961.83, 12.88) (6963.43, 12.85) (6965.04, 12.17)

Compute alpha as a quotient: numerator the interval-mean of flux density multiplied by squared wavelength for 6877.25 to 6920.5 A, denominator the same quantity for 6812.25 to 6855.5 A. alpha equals 1.1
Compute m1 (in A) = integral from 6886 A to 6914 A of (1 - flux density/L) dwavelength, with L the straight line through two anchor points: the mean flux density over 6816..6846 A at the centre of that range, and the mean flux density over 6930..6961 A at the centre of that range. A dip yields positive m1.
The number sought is 5.1 A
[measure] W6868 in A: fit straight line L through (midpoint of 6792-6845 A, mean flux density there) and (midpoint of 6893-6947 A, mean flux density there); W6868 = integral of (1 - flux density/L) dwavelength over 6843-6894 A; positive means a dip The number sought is 6.4 A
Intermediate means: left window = 8.53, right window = 11.1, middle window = 8.57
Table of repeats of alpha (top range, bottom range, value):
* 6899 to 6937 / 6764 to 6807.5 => 1.21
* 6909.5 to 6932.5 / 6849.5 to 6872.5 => 1.11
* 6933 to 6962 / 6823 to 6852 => 1.63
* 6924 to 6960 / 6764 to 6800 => 1.53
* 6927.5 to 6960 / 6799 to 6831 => 1.49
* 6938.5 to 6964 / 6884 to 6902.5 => 1.44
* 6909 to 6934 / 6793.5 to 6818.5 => 1.10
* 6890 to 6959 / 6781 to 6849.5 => 1.29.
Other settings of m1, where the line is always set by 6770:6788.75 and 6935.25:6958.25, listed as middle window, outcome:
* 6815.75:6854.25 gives 5.4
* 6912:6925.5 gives 2.8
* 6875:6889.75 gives 4.1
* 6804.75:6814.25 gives -0.3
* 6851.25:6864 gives 1.8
